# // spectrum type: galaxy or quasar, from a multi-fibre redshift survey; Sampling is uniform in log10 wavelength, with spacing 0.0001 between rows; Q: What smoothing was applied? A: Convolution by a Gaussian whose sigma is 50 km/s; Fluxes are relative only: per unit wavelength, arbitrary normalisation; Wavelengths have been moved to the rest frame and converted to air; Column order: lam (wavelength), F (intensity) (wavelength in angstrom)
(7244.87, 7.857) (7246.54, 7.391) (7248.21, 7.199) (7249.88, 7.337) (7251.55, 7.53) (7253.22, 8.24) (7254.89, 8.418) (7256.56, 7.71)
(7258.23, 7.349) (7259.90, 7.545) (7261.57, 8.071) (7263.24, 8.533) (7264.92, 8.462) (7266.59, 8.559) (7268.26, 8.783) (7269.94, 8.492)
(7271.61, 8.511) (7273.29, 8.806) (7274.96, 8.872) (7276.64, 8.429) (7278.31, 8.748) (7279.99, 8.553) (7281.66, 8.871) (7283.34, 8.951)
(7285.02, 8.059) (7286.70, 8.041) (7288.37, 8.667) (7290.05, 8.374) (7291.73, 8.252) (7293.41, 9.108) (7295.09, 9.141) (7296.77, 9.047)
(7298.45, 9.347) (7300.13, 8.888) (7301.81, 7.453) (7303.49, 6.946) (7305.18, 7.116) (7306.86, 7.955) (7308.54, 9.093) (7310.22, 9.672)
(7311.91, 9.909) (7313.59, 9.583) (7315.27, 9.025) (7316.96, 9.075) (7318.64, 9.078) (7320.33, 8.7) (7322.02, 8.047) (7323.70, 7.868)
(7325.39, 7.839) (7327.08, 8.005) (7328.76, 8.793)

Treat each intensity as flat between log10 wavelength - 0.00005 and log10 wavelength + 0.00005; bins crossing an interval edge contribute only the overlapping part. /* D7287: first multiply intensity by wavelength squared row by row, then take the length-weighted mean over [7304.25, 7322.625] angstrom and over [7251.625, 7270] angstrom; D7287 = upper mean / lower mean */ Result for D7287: 1.10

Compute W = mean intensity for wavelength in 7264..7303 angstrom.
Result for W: 8.61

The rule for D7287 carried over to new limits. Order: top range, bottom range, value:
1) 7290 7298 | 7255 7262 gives 1.16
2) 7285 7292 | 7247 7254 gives 1.11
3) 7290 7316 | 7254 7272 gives 1.07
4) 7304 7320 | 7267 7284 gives 1.03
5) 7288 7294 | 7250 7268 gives 1.08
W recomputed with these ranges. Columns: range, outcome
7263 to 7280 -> 8.62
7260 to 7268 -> 8.36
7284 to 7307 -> 8.33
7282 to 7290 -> 8.45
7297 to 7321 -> 8.71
